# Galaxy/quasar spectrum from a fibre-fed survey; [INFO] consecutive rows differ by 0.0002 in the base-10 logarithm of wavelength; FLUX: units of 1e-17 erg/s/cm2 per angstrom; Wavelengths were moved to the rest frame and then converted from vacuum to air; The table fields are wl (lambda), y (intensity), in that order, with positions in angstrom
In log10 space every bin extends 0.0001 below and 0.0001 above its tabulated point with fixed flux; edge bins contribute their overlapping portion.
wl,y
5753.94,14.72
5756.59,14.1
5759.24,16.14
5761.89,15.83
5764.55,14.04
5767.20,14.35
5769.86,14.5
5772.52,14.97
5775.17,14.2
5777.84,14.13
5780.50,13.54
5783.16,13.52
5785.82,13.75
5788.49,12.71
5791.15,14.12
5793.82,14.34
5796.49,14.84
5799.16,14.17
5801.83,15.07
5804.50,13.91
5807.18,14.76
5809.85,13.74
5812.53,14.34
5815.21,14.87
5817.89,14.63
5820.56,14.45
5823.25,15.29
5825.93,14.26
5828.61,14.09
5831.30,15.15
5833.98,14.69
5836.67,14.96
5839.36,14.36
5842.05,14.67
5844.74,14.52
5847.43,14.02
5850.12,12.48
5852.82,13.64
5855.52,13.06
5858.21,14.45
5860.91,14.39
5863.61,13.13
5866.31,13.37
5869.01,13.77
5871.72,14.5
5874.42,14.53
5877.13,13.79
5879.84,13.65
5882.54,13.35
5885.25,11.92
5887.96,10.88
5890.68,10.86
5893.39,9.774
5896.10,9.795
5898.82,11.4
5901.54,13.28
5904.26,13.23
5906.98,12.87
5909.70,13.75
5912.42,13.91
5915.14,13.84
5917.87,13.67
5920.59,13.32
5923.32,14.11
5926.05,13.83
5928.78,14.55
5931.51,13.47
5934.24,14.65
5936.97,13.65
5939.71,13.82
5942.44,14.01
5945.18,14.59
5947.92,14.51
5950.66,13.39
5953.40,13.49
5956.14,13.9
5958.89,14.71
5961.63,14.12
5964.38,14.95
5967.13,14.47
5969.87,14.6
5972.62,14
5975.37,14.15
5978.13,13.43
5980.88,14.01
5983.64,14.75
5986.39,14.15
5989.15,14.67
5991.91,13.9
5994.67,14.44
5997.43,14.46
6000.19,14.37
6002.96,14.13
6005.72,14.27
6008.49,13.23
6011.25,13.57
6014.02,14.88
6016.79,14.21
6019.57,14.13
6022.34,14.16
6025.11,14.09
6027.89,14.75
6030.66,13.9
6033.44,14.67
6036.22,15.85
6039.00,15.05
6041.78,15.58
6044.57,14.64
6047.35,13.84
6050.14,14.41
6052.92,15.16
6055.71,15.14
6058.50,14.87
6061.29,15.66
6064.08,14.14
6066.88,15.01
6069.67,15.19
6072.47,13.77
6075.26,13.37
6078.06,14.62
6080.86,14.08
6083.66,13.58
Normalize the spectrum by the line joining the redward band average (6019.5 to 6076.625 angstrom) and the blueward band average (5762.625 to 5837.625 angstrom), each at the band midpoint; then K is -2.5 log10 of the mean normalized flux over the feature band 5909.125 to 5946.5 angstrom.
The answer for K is 0.04 mag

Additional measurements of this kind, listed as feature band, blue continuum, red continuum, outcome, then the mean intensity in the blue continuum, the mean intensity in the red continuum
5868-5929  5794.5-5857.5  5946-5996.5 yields 0.11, 14.3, 14.2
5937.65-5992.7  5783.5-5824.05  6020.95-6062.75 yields 0.03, 14.3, 14.8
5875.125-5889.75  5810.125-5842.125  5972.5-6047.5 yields 0.14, 14.6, 14.3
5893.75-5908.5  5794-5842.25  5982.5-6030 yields 0.20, 14.6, 14.2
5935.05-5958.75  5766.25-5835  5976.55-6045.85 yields 0.03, 14.3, 14.4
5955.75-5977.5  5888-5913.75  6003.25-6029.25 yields -0.09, 12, 14.1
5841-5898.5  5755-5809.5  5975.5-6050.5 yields 0.10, 14.3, 14.3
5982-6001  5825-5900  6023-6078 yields -0.01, 13.3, 14.7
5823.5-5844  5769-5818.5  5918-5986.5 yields -0.03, 14.2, 14.1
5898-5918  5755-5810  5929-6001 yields 0.08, 14.3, 14.2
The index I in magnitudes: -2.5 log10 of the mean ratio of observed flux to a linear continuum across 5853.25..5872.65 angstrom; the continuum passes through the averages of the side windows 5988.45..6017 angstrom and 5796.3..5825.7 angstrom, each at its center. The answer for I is 0.05 mag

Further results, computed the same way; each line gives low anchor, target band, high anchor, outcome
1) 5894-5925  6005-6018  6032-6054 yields 0.032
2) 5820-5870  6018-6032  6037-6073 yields 0.040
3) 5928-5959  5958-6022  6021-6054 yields 0.008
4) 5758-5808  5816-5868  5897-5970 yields -0.004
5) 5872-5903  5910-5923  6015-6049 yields -0.087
